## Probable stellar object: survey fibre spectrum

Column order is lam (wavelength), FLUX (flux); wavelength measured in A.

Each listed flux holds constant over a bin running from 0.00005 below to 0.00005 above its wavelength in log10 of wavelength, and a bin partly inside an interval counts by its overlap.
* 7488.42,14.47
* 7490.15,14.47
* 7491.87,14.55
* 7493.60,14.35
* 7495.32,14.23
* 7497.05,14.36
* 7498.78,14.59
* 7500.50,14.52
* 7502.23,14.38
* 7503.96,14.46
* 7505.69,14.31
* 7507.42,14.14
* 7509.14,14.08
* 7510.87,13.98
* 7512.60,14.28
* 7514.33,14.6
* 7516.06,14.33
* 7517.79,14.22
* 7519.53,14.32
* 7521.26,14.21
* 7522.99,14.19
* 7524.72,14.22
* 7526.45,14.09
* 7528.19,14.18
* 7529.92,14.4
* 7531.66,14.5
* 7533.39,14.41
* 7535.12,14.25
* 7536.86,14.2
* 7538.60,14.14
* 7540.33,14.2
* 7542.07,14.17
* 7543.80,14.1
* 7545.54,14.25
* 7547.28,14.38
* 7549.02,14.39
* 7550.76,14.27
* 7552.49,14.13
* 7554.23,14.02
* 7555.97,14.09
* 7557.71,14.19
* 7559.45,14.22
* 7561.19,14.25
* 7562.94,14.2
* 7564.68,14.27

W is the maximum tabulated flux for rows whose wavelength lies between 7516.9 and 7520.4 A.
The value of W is 14.32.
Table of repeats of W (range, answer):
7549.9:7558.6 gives 14.27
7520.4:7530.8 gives 14.4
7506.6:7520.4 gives 14.6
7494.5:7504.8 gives 14.59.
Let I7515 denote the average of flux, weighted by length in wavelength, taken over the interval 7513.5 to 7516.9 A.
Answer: 14.5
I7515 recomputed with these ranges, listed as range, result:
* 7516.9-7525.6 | 14.2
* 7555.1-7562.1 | 14.2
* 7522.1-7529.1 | 14.2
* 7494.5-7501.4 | 14.4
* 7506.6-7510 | 14.1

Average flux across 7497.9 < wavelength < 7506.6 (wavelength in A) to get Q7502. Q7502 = 14.4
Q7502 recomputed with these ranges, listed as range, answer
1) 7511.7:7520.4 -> 14.3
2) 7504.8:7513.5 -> 14.2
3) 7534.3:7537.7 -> 14.2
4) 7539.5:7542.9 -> 14.2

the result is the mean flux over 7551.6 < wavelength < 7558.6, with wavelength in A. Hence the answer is 14.1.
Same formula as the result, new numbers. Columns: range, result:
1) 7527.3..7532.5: 14.3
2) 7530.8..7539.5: 14.3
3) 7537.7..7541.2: 14.2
